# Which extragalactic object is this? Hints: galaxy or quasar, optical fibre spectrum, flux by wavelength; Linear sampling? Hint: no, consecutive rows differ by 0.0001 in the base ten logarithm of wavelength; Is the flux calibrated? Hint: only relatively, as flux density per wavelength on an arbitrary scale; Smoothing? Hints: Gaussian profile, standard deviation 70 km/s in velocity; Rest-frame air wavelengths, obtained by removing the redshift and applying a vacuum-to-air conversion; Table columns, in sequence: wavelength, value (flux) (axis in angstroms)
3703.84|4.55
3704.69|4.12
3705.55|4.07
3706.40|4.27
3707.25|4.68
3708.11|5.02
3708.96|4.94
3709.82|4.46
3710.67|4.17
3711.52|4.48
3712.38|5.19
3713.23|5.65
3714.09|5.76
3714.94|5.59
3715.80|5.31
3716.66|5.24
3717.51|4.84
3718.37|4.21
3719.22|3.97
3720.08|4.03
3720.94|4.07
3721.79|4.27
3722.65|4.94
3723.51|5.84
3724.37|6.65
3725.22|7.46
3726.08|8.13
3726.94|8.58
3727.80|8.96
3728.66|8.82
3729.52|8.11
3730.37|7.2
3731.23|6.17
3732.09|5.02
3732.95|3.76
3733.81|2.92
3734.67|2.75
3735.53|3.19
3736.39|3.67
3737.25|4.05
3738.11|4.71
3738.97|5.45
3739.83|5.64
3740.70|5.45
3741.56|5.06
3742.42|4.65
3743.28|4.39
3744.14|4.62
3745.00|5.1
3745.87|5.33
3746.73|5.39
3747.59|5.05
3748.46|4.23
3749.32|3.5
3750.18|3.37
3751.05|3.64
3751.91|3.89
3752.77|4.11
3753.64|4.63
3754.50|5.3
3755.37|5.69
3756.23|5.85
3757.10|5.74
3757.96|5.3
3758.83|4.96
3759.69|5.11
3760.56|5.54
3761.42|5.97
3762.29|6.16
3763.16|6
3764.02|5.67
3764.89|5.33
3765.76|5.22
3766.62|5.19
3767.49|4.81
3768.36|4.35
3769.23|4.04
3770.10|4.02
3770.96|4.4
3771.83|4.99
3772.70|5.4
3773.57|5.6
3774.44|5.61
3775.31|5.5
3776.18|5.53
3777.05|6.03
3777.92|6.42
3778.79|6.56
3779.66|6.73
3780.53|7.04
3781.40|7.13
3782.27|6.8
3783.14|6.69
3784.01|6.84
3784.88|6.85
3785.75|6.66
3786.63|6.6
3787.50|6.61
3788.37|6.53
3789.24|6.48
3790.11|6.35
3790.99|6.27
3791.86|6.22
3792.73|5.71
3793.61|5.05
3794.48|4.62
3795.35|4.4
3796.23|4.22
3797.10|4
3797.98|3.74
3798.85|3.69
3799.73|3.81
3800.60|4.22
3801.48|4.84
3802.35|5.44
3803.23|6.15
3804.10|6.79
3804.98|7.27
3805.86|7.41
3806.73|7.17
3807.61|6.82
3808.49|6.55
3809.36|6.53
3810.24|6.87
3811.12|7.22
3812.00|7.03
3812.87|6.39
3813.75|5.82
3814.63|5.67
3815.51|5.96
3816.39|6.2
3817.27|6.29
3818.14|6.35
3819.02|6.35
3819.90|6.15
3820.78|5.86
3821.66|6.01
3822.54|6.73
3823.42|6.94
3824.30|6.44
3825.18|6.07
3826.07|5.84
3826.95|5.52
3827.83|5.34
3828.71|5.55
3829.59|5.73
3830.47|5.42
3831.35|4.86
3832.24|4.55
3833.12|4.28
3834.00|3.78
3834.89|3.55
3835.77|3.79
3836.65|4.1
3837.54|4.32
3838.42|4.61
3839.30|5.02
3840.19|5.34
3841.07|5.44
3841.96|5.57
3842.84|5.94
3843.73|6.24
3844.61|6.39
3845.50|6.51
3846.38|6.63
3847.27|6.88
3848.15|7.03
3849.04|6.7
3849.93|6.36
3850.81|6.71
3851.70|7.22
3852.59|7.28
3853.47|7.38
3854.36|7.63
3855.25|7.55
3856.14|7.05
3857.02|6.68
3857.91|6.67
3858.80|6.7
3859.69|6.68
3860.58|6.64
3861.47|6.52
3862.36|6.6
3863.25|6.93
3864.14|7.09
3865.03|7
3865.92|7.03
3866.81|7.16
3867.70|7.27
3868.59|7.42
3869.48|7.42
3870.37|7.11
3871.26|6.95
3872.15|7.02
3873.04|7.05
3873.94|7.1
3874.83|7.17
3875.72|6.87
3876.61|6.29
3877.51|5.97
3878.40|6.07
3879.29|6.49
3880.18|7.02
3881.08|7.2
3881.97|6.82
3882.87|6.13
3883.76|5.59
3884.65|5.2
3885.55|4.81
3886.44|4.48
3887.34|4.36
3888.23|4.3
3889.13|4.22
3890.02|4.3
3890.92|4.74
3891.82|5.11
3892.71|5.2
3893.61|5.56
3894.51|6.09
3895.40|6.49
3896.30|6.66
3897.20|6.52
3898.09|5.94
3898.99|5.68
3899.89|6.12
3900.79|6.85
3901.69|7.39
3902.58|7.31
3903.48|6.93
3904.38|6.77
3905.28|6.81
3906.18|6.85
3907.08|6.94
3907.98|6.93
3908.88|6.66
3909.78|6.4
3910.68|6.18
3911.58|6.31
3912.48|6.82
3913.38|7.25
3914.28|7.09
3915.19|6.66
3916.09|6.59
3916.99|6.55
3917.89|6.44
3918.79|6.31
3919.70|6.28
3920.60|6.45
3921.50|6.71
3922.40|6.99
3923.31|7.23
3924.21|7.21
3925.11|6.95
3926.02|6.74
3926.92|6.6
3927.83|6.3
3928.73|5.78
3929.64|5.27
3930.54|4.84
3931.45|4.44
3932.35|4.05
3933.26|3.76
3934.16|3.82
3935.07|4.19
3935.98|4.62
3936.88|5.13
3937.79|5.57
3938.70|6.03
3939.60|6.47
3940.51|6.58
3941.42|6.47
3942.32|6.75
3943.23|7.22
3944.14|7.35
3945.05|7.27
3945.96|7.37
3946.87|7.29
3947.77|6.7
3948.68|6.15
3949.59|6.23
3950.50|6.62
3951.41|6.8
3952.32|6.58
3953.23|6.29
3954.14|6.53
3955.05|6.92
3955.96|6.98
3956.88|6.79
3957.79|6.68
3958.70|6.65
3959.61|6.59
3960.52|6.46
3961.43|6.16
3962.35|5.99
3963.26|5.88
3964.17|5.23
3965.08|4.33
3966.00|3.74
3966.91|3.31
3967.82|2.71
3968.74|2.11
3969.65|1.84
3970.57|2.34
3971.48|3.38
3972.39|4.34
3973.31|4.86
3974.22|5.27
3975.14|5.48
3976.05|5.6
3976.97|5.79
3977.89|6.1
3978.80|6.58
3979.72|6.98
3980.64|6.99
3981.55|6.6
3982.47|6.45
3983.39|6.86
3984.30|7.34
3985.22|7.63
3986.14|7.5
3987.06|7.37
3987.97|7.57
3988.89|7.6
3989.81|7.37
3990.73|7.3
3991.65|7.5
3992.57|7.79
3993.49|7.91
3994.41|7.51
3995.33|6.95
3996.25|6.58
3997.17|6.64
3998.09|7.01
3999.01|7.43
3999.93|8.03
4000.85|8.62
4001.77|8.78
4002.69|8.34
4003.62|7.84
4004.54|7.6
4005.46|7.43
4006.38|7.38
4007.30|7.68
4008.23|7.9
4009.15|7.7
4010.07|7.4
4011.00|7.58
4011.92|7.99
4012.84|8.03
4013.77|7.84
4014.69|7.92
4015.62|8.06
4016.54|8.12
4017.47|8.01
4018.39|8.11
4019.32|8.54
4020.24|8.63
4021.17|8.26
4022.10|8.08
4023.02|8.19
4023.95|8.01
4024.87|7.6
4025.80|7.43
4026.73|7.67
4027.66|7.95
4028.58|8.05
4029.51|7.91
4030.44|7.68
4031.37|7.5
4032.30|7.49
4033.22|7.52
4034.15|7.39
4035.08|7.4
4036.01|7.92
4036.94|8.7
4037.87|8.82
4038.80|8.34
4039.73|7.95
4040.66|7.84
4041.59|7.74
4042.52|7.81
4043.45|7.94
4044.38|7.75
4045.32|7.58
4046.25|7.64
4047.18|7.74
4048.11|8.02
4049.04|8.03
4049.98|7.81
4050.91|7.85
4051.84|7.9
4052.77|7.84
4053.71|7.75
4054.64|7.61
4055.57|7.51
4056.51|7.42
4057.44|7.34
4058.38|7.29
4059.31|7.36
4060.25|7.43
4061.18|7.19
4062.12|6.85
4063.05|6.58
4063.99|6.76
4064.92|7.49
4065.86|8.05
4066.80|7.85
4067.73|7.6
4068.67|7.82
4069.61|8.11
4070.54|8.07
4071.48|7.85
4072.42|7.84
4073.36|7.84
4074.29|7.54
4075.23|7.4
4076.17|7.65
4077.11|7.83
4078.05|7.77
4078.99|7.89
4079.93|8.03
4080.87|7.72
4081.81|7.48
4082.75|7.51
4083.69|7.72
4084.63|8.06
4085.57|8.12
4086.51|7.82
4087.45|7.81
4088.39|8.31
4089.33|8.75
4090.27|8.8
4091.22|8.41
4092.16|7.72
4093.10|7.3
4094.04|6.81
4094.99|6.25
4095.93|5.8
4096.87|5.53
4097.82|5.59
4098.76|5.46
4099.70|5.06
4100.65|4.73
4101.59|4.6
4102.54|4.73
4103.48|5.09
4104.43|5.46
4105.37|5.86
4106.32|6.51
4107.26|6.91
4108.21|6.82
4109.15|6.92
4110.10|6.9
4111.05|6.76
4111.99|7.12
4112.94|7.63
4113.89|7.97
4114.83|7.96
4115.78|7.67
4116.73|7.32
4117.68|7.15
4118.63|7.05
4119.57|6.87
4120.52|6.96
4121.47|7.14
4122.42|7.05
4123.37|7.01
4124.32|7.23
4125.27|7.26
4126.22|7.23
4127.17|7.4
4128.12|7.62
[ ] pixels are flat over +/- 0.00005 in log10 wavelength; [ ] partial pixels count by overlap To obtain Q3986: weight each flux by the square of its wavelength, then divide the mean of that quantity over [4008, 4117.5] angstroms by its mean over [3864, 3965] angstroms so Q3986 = 1.28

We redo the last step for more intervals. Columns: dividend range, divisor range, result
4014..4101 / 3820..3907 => 1.37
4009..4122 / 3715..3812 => 1.58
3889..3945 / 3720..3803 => 1.24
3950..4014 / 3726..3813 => 1.31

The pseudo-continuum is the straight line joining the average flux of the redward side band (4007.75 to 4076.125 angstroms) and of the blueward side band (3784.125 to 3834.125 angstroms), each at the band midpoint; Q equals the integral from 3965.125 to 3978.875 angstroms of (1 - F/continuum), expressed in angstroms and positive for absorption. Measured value 5.8 angstroms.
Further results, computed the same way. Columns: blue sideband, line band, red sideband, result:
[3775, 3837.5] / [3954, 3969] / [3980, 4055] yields 3.6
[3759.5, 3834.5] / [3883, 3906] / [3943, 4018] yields 1.8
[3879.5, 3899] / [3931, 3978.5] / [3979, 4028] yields 8.5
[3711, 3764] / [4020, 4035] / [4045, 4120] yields -1.9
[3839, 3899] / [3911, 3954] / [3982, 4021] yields 4.6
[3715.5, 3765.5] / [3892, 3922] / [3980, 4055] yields 0.9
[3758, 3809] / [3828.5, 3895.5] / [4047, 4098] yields 1.5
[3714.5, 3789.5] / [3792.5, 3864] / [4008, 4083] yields 1.6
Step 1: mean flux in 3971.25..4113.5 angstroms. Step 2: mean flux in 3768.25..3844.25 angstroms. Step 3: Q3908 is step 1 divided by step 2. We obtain 1.29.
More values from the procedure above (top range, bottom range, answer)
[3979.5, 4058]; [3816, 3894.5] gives 1.27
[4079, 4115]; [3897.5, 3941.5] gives 1.11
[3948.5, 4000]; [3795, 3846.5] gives 1.09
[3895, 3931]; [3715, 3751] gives 1.26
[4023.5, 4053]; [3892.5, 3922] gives 1.20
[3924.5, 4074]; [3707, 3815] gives 1.27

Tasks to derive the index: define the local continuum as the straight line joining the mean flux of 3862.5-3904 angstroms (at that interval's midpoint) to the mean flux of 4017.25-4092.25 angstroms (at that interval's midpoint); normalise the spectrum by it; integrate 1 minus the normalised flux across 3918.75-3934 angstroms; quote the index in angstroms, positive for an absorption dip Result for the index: 1.6 angstroms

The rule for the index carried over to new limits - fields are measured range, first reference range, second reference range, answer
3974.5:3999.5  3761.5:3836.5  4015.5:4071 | 1.2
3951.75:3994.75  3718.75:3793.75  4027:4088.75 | 6.7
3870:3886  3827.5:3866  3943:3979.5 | -1.5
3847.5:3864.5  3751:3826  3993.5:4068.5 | -1.6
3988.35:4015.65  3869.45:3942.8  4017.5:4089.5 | -1.7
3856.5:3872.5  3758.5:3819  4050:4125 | -2.0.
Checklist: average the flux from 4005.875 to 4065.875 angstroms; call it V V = 7.76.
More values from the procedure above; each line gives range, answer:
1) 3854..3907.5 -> 6.41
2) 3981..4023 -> 7.67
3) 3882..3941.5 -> 5.97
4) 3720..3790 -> 5.49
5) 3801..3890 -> 6.19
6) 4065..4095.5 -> 7.8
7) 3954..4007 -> 6.34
